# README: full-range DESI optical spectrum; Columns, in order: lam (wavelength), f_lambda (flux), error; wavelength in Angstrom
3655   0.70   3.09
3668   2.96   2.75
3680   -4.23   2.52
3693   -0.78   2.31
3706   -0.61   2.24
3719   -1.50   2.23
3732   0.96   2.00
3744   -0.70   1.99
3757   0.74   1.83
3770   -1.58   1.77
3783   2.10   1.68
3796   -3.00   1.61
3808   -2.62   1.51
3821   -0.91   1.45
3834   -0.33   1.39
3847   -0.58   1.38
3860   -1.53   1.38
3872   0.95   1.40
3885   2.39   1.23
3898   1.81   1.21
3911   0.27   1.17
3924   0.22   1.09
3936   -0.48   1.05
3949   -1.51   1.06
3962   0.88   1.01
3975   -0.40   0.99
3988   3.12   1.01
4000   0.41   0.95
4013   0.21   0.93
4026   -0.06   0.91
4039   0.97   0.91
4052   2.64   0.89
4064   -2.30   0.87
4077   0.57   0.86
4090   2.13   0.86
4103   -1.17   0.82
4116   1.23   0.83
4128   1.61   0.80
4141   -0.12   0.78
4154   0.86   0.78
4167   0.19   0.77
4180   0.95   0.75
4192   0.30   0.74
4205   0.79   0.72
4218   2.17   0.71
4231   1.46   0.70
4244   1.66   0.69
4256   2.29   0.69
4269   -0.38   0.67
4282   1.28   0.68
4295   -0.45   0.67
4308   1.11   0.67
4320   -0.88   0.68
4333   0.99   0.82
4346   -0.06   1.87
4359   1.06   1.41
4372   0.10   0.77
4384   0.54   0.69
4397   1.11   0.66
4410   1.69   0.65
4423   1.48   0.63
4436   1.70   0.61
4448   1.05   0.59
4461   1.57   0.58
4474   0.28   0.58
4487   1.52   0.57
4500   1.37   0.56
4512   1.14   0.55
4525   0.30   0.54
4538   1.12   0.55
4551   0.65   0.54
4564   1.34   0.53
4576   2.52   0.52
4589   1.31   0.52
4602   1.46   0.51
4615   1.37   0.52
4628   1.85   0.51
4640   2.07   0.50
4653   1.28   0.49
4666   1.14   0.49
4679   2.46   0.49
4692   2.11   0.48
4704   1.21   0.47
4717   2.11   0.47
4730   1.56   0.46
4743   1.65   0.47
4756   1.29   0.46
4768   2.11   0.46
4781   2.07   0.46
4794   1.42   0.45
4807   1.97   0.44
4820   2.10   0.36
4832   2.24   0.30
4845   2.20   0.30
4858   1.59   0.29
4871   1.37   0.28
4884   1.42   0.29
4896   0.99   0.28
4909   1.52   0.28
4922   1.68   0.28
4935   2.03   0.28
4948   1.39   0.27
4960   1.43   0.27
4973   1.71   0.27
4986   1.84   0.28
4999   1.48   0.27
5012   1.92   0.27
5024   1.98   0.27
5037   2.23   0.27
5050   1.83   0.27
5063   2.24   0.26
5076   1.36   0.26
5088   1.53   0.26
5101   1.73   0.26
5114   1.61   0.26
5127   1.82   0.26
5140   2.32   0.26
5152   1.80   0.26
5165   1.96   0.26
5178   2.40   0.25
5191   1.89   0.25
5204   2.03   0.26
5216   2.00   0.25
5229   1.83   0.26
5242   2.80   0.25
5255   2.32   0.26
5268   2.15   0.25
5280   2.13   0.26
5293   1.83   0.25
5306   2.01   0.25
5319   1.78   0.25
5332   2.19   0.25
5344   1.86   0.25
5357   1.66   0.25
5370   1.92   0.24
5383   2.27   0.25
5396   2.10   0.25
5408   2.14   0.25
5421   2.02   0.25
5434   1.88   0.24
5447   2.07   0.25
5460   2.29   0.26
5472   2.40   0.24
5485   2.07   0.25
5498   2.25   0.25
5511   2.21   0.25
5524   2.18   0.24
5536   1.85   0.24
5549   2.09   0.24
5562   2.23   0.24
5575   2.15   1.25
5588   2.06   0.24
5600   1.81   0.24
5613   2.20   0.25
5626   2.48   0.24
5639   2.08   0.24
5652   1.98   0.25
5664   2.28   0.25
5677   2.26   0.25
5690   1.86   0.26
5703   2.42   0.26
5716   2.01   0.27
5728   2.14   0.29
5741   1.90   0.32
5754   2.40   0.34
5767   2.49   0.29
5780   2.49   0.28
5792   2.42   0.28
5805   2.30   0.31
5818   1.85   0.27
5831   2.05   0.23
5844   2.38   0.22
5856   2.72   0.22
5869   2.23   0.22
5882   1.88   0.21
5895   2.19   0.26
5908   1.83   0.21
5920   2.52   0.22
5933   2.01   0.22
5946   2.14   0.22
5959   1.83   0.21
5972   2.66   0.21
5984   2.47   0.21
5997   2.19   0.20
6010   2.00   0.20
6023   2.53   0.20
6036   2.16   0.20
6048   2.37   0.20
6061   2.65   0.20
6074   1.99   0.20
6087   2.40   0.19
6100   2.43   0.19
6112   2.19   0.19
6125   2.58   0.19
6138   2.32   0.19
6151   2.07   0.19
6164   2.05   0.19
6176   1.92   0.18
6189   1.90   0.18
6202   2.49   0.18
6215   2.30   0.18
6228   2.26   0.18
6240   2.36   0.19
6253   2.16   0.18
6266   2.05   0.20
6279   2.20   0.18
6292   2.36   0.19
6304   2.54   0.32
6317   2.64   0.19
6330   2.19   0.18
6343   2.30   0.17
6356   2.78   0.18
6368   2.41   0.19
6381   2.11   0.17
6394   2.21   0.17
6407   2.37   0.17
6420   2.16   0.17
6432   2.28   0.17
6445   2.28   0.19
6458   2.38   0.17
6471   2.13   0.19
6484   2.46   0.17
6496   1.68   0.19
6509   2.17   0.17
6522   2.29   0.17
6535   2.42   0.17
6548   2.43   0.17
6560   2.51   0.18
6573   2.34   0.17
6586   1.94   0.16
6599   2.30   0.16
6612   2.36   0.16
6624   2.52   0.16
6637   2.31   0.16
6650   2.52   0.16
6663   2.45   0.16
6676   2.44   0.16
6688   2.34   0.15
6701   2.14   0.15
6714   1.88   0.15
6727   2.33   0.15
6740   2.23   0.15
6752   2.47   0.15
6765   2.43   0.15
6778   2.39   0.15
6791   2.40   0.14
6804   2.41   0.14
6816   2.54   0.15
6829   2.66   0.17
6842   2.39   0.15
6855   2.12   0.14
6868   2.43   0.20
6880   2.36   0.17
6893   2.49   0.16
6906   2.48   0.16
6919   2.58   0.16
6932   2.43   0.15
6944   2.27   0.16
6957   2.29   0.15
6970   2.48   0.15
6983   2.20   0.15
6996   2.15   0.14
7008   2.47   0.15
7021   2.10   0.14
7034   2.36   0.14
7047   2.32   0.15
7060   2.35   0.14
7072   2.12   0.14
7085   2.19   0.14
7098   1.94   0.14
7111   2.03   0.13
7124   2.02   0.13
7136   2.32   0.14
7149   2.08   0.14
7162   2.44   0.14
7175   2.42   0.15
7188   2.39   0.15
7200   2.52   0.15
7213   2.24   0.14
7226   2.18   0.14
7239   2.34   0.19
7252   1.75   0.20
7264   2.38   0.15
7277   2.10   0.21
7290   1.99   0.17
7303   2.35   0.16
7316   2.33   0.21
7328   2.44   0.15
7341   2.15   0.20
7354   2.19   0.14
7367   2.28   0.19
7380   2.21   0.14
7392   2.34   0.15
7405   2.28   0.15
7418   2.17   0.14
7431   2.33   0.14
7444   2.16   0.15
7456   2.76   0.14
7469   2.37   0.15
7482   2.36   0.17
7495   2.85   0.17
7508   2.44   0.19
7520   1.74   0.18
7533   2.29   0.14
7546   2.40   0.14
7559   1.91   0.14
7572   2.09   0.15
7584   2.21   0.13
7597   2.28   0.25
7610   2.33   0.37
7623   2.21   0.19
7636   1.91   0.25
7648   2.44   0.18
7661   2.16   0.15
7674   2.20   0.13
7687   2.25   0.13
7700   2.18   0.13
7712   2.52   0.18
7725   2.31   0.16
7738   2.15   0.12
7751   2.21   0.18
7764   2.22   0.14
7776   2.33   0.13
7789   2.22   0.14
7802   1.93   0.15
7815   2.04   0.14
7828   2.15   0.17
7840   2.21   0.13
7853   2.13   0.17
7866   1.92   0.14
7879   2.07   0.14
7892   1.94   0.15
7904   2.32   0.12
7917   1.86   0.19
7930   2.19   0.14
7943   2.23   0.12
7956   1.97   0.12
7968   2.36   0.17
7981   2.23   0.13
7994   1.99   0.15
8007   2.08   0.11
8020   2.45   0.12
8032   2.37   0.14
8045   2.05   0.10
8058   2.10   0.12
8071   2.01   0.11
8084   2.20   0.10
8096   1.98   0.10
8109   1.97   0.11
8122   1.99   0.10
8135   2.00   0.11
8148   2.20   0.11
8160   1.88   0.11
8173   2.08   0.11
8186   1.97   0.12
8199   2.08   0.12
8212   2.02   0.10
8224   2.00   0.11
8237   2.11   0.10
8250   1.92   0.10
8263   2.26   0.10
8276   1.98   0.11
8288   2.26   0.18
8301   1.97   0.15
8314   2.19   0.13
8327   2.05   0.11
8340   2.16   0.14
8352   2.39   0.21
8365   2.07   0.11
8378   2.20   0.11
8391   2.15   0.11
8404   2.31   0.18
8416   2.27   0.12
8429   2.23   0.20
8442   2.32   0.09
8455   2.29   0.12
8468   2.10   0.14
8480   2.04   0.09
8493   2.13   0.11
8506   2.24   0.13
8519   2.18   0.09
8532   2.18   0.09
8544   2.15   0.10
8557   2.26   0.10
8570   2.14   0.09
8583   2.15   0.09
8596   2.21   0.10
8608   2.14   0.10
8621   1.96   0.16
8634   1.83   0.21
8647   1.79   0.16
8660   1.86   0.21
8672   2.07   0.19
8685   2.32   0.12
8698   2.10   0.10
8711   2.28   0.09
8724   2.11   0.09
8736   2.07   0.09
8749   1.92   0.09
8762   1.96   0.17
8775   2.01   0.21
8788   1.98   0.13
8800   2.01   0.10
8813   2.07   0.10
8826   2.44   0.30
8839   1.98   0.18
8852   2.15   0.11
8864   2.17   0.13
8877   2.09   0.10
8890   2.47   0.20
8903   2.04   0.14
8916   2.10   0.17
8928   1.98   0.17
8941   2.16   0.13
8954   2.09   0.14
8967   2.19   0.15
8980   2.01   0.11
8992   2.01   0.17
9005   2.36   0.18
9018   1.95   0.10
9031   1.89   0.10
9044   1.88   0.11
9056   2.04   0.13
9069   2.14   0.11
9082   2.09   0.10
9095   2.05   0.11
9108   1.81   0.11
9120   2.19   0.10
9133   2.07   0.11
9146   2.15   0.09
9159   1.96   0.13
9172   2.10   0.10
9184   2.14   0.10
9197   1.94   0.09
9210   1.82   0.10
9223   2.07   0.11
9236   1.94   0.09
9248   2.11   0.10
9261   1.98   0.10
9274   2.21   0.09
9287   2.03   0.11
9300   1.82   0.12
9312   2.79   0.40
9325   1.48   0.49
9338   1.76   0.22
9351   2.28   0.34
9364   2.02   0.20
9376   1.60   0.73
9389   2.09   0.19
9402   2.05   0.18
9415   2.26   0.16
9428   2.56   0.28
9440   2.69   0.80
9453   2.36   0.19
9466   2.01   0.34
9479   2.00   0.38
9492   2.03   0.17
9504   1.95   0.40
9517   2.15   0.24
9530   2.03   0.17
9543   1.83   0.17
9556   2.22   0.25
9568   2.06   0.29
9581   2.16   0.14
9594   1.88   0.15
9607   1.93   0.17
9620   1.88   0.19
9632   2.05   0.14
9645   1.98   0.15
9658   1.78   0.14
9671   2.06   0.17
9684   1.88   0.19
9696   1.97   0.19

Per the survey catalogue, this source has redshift 0.139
